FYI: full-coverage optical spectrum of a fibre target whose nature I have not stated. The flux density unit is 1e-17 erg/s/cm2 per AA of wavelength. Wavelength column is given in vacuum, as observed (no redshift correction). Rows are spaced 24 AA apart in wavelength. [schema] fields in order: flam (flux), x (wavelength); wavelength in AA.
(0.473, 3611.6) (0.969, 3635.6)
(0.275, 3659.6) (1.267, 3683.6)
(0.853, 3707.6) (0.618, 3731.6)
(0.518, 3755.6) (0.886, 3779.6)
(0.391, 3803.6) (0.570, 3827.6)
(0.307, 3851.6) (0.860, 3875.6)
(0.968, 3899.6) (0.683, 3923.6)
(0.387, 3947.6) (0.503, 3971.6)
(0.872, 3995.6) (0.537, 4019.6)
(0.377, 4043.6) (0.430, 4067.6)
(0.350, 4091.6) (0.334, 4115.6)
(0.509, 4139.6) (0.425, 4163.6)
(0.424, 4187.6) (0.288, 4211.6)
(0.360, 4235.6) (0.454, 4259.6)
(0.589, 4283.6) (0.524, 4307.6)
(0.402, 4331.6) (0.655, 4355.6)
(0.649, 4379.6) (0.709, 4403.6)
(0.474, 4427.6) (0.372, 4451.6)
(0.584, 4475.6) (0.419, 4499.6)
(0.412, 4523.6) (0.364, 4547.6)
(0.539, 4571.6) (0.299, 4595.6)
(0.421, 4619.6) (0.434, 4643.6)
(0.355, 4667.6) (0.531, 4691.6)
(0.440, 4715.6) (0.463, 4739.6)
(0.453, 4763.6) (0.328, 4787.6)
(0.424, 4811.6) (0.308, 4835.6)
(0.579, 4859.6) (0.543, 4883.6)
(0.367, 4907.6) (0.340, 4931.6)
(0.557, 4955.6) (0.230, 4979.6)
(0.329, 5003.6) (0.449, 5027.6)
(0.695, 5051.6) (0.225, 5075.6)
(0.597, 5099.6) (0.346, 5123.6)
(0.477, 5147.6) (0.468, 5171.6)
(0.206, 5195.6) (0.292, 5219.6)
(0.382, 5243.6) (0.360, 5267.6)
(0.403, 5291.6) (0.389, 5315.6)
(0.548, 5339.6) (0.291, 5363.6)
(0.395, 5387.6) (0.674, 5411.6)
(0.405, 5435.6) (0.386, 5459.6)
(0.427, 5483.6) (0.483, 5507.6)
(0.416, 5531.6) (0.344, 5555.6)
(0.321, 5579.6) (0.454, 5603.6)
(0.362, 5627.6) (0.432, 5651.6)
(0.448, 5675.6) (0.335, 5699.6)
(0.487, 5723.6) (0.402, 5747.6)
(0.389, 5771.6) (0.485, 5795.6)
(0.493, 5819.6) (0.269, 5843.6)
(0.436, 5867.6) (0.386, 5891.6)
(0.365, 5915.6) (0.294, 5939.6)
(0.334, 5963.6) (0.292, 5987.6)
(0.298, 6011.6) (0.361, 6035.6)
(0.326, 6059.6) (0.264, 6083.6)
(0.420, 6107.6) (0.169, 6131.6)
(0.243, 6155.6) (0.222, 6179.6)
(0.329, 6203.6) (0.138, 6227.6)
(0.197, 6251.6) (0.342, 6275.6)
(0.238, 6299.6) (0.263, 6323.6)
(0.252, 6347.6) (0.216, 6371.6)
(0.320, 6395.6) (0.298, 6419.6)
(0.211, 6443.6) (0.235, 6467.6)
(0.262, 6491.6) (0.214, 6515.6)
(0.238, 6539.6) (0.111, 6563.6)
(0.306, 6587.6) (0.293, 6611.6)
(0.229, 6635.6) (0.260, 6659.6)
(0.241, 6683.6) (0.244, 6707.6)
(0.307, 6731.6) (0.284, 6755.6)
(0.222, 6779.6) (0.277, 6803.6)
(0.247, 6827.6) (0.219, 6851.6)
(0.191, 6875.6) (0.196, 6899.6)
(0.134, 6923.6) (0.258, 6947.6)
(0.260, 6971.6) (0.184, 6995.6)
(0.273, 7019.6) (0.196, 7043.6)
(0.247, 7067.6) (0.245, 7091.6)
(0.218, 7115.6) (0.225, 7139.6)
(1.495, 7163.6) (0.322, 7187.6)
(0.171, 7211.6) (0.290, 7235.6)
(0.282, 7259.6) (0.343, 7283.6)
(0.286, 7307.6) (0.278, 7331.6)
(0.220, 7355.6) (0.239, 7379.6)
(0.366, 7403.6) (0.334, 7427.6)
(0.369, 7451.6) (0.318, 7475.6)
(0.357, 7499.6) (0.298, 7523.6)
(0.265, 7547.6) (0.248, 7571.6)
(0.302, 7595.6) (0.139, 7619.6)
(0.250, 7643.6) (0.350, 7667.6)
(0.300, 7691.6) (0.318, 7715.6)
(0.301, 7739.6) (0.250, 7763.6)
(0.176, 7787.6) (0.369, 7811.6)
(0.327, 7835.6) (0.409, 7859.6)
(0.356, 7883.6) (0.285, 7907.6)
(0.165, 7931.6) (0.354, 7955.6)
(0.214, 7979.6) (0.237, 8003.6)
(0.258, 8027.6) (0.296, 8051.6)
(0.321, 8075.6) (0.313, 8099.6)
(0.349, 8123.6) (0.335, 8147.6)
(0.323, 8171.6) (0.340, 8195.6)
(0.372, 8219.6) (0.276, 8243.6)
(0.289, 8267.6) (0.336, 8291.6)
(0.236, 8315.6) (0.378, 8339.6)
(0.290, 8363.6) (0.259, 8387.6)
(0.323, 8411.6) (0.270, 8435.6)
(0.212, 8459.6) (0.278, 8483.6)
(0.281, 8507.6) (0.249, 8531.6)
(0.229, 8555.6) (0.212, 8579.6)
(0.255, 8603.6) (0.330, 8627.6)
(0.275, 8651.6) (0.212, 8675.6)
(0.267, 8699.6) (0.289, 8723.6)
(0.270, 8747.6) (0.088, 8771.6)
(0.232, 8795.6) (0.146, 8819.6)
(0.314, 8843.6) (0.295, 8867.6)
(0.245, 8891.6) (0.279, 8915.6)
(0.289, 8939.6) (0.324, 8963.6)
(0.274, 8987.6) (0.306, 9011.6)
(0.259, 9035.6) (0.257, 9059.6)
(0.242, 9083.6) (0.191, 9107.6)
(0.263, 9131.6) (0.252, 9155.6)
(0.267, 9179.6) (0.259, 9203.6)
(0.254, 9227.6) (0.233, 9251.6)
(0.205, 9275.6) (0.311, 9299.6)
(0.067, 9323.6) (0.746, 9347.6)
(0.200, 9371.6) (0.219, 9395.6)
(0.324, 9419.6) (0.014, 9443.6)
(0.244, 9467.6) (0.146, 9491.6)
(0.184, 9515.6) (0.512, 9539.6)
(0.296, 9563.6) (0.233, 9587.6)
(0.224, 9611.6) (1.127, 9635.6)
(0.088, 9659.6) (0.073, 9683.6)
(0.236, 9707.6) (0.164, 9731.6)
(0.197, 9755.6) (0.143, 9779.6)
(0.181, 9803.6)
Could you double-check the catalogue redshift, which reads 0.923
